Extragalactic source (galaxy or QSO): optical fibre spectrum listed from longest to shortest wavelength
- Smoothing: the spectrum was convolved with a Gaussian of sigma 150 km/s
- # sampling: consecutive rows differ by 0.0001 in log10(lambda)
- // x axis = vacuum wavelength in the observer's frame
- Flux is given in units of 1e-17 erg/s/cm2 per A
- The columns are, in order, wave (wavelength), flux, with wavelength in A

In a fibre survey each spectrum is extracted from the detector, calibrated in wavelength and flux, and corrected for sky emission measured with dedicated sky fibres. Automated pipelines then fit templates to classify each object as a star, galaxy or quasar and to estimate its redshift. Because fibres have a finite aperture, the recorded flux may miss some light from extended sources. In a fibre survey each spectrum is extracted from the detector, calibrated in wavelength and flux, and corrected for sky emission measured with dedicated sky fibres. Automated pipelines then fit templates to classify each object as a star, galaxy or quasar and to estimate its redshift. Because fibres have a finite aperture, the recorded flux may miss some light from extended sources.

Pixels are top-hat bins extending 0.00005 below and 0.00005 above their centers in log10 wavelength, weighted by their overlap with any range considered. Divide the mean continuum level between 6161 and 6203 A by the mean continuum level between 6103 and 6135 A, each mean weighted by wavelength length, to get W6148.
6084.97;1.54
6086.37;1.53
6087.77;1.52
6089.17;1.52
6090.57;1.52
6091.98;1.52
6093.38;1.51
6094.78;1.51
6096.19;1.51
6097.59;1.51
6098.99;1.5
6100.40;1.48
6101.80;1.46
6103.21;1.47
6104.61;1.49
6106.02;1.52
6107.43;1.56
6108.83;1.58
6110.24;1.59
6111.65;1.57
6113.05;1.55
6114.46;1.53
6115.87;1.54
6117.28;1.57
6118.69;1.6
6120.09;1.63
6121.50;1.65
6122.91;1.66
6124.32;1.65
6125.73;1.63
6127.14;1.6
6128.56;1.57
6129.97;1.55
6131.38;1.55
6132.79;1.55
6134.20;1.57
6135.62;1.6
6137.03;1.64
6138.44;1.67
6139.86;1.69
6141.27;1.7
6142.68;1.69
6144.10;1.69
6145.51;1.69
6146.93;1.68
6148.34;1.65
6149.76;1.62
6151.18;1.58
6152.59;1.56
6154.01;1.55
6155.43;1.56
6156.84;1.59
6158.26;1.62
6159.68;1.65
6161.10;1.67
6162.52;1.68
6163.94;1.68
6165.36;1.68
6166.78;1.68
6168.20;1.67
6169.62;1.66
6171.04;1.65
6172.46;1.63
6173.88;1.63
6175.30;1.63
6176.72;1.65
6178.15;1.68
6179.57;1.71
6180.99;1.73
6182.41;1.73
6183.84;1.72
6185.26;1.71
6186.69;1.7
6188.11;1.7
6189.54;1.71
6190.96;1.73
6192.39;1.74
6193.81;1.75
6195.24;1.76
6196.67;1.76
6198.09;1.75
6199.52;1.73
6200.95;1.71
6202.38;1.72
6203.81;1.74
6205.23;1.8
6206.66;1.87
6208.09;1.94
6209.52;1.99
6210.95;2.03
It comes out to 1.08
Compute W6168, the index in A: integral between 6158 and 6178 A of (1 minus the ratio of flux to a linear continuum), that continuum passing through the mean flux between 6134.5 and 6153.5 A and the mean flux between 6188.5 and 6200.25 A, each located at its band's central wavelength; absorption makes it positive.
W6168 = 0.4 A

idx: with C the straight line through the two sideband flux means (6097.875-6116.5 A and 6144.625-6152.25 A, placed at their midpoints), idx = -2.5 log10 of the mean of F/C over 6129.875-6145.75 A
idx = -0.01 mag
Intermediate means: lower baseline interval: 1.53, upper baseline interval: 1.64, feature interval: 1.63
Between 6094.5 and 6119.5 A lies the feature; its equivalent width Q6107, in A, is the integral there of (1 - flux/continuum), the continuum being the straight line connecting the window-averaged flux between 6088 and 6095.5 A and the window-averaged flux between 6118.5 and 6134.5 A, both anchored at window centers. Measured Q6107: 0.4 A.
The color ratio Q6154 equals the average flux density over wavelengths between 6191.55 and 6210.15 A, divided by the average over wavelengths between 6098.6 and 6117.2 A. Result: 1.17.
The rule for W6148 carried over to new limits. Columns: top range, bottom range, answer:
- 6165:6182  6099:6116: 1.09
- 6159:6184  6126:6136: 1.07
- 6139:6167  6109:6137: 1.04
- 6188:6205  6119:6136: 1.08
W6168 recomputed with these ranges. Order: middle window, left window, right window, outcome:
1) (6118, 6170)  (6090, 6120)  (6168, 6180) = -1.0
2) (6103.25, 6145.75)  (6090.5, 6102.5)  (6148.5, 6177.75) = -1.2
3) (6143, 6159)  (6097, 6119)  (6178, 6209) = 0.2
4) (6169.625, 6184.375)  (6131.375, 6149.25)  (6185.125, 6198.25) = 0.3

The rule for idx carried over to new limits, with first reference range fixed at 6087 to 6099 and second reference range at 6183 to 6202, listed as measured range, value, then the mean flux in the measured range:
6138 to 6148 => -0.043 mag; 1.69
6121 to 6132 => -0.014 mag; 1.61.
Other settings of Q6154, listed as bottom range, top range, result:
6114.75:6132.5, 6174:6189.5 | 1.06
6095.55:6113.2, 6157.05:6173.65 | 1.09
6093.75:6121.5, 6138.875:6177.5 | 1.07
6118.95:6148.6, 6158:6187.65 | 1.03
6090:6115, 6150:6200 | 1.10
